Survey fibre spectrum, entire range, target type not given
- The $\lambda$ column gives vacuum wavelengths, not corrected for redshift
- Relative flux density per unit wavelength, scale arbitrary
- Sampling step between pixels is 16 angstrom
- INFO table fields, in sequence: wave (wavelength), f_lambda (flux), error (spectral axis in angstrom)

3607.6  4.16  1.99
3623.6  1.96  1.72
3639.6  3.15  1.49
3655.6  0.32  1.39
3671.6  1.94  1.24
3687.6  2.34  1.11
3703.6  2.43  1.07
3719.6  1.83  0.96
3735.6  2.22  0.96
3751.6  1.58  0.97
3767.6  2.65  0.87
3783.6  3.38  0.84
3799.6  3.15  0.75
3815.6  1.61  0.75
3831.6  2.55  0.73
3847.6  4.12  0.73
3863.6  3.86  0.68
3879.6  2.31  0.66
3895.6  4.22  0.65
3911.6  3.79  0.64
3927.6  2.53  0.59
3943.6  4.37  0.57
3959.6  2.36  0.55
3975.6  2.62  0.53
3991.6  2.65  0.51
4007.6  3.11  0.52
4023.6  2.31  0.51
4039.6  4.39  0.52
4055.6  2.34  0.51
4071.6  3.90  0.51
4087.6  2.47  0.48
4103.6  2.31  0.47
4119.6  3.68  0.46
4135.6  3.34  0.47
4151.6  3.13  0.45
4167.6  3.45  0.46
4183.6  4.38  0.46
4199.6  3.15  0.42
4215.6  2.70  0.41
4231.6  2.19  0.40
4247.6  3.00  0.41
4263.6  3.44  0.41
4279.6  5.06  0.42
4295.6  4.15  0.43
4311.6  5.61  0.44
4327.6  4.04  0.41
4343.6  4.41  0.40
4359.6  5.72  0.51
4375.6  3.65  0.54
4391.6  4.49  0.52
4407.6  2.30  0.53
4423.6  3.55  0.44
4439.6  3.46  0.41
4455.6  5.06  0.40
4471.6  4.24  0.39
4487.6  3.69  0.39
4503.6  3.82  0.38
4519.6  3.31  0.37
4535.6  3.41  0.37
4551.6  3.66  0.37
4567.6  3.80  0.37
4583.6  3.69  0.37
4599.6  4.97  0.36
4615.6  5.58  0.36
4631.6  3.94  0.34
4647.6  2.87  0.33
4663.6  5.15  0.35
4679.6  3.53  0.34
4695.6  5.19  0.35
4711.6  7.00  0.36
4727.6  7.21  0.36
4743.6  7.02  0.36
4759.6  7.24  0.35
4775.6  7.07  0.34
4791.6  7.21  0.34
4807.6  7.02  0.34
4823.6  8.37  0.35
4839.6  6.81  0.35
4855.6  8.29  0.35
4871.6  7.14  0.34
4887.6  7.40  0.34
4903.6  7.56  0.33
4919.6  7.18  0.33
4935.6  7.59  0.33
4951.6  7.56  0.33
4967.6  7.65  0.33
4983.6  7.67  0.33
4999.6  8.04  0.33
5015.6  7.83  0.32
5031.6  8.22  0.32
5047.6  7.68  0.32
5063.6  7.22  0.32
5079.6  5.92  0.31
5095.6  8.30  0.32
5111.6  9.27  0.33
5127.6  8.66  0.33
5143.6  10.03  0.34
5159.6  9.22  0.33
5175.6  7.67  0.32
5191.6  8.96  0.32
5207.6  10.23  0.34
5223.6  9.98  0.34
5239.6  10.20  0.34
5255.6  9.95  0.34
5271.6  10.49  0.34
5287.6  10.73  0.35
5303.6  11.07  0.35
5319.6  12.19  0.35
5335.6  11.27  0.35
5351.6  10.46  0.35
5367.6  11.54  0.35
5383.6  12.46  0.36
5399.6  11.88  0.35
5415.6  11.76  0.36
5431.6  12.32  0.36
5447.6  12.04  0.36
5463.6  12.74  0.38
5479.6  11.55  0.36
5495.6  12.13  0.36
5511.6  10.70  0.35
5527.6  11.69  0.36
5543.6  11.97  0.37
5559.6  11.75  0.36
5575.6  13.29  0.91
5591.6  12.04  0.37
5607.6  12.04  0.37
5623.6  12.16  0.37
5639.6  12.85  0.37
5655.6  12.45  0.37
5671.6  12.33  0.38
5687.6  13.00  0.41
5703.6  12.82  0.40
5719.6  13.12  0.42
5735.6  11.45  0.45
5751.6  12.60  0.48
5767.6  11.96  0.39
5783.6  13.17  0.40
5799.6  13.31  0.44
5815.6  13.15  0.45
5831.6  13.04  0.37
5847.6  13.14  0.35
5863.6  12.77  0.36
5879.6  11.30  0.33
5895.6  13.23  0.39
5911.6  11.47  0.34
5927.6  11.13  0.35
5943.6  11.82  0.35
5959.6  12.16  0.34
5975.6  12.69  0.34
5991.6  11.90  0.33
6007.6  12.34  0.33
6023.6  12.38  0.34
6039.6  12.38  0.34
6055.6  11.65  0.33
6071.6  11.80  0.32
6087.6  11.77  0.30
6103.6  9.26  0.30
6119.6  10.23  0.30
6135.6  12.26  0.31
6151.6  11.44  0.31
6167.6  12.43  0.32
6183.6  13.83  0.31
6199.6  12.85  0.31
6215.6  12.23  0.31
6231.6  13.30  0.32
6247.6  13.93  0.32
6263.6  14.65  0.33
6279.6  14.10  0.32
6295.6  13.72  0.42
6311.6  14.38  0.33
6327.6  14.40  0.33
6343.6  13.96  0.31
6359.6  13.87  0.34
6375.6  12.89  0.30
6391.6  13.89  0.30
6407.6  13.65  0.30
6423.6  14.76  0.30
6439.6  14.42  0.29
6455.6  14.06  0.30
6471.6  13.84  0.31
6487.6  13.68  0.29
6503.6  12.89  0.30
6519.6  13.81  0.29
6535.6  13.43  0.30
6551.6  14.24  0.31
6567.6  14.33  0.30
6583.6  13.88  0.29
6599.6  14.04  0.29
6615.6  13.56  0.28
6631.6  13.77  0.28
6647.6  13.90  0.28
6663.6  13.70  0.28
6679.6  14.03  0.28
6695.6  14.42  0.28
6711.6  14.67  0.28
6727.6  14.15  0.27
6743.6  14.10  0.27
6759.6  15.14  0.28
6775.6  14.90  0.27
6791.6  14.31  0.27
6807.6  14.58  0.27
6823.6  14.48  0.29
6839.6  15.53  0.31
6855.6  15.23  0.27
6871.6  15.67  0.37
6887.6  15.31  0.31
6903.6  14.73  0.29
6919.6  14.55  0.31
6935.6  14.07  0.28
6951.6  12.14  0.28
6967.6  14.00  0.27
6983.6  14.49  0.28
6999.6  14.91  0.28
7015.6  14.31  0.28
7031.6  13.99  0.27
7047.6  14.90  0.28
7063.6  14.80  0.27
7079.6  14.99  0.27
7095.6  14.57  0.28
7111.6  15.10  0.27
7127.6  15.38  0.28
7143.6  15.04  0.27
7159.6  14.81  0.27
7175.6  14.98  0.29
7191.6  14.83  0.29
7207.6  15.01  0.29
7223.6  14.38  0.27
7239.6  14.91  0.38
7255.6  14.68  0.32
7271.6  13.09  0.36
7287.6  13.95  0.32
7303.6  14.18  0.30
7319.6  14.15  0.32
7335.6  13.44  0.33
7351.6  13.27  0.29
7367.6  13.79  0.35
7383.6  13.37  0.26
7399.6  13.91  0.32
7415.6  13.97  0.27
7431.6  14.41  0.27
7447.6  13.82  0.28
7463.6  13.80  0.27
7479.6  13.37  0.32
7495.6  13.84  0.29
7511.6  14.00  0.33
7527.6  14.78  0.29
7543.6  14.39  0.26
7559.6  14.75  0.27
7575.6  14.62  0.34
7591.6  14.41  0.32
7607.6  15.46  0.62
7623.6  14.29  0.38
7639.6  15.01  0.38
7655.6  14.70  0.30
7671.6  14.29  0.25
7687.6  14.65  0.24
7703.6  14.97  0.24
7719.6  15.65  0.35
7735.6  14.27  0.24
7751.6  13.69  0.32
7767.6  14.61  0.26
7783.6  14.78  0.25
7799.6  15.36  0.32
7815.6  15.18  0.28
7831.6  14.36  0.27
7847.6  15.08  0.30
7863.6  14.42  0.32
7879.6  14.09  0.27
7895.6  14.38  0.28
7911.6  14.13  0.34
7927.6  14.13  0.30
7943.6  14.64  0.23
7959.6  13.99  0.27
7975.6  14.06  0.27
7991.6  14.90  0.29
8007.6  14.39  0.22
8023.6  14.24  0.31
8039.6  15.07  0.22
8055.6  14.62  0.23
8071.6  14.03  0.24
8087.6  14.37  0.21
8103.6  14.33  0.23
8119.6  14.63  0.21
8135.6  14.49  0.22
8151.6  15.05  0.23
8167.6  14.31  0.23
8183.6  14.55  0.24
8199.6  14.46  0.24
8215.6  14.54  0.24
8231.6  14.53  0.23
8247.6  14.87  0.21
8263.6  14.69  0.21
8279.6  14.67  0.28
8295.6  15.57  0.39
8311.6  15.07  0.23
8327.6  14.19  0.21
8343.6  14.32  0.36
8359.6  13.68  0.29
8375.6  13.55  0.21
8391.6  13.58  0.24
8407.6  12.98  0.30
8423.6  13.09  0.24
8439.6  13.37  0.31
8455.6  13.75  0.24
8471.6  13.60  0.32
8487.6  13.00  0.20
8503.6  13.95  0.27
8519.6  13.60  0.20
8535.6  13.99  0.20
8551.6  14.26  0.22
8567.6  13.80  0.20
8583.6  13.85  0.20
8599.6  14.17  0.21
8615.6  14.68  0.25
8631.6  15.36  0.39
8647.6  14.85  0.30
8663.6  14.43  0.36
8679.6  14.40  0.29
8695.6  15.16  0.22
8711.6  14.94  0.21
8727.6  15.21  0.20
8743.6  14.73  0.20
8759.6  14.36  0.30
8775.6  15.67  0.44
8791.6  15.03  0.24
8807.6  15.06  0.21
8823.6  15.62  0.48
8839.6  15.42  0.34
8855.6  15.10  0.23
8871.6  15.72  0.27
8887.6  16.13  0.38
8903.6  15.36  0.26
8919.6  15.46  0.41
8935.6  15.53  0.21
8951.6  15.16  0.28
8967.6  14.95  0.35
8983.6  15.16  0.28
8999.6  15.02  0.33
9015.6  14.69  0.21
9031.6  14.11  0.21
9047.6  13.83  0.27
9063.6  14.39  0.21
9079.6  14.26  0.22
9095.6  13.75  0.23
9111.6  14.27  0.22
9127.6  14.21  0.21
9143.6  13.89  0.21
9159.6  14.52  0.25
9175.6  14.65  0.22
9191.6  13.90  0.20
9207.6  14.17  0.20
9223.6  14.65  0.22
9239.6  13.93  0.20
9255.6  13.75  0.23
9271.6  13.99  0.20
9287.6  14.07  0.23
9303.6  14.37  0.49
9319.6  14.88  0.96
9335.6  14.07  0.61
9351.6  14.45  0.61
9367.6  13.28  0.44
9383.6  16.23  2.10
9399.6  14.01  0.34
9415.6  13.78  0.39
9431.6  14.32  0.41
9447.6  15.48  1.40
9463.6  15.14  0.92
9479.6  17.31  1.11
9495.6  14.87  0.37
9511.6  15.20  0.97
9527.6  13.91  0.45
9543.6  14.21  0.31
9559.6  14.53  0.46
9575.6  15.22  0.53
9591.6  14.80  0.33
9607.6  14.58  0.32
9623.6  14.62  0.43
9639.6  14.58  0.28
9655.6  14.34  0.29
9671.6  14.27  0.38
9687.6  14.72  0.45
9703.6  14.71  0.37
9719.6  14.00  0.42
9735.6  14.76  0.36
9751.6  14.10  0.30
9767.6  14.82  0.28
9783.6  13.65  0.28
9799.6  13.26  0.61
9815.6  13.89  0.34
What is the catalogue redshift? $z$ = 0.18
